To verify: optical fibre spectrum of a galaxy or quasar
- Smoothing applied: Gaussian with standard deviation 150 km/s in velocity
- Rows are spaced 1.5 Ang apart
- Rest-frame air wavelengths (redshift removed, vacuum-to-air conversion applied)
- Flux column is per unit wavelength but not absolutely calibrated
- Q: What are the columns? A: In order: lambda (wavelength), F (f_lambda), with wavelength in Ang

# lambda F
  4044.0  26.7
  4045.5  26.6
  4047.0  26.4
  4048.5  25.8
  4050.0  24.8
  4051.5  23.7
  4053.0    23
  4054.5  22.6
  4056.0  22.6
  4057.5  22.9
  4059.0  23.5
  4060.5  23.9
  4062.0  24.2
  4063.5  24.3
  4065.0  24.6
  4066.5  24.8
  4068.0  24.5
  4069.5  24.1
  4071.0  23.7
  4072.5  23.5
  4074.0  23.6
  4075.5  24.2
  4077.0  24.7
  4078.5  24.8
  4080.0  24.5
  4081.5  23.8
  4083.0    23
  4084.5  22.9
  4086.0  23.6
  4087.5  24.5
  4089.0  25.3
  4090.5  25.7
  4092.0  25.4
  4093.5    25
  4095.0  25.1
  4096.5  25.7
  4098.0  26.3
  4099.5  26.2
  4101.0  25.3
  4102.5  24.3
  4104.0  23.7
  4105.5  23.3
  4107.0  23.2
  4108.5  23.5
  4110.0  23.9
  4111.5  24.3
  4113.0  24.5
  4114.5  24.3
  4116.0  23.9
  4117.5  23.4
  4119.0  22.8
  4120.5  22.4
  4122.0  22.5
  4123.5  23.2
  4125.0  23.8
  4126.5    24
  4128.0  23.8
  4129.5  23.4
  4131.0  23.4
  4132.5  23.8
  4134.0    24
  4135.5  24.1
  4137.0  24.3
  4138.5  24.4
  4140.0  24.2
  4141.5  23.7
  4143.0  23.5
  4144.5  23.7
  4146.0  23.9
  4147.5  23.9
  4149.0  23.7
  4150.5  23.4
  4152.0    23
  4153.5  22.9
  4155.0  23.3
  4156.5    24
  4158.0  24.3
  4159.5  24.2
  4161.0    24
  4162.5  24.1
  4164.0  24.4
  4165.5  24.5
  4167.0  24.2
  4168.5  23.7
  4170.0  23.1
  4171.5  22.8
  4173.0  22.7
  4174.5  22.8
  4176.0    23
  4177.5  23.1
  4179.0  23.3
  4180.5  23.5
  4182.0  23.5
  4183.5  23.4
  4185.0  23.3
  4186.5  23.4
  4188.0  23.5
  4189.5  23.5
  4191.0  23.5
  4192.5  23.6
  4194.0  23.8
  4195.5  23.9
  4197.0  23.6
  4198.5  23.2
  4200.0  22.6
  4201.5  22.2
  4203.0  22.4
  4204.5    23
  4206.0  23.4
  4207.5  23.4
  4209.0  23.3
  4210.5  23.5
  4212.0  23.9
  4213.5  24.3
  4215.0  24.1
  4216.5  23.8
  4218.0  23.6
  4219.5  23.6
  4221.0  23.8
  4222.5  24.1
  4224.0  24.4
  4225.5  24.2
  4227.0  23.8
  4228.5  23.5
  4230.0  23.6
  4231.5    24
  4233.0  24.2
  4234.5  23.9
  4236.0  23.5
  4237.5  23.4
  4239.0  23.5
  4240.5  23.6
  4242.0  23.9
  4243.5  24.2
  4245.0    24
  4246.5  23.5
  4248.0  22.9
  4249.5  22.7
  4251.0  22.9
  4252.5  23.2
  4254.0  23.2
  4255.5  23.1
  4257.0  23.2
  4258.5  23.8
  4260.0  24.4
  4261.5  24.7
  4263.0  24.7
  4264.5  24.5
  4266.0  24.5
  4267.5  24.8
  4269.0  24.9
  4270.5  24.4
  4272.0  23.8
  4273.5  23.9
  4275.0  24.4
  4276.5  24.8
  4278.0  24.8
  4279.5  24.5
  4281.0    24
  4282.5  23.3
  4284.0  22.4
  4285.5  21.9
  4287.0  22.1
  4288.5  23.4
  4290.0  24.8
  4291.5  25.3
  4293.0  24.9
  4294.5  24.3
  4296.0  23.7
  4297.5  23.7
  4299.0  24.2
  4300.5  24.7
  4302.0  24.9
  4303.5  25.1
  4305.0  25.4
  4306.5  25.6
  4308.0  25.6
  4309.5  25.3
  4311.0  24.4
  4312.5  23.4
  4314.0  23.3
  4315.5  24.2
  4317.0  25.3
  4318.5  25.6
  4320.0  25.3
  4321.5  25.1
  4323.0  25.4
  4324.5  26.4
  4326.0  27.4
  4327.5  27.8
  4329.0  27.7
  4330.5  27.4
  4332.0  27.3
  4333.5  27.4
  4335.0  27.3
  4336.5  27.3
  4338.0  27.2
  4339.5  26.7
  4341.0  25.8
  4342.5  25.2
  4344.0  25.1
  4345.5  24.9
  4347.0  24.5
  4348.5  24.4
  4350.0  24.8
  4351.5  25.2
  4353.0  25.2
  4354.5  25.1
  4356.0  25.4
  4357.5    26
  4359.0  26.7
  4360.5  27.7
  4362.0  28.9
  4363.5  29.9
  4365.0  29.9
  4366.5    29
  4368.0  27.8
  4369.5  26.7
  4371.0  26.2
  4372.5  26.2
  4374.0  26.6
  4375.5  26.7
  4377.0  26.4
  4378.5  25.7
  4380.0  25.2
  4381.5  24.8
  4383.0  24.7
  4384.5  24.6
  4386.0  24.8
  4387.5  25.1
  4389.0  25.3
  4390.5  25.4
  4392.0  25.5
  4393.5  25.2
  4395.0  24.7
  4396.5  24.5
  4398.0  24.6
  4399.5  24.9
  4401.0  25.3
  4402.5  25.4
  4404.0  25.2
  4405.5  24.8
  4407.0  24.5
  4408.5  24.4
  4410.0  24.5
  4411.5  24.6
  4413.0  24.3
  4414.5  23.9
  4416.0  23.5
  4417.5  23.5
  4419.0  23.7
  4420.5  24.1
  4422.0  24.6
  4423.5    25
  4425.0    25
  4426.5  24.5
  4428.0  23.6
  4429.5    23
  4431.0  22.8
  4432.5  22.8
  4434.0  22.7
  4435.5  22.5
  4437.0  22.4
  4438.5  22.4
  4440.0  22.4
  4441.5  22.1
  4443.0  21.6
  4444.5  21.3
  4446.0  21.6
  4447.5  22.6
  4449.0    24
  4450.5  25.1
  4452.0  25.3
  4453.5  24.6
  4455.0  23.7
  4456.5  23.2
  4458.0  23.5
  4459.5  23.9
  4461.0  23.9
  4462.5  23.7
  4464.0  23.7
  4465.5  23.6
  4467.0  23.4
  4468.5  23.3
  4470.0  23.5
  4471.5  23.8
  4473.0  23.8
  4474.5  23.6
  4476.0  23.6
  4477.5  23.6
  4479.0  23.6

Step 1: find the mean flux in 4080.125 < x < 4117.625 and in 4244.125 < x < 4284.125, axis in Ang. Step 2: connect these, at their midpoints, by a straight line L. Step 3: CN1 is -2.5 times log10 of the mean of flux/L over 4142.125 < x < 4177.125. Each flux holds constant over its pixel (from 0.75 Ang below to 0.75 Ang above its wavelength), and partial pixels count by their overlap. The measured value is 0.03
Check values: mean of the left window 24.4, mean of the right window 23.9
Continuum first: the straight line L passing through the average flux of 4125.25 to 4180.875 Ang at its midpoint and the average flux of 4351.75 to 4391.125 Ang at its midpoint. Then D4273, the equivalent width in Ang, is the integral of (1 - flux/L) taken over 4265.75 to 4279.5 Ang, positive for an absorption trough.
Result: 0.37 Ang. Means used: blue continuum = 23.7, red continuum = 26.4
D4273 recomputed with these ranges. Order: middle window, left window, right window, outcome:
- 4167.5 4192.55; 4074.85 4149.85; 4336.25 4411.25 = 1.3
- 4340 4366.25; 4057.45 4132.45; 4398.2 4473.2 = -2.7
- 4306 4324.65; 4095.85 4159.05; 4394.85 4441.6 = -0.8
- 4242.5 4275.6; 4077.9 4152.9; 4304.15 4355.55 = 1.7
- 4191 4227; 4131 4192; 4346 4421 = 0.7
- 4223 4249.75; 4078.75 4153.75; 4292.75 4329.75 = 1.1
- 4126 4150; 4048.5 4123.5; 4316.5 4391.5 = 0.6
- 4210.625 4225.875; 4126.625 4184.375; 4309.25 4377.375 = 0.4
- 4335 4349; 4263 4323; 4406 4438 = -0.9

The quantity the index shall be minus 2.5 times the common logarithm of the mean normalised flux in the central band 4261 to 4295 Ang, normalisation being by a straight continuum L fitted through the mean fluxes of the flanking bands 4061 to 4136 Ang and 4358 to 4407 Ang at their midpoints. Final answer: 0.05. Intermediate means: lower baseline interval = 24.1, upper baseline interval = 26.1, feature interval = 24.1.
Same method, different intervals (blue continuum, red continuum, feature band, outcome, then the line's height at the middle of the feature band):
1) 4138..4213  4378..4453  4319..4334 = -0.12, 23.9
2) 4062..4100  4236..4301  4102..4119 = 0.03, 24.4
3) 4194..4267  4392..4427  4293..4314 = -0.03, 24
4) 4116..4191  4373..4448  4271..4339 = -0.05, 23.9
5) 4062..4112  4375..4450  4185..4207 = 0.05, 24.3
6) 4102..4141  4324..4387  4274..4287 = 0.08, 25.6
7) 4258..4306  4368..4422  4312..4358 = -0.05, 24.6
